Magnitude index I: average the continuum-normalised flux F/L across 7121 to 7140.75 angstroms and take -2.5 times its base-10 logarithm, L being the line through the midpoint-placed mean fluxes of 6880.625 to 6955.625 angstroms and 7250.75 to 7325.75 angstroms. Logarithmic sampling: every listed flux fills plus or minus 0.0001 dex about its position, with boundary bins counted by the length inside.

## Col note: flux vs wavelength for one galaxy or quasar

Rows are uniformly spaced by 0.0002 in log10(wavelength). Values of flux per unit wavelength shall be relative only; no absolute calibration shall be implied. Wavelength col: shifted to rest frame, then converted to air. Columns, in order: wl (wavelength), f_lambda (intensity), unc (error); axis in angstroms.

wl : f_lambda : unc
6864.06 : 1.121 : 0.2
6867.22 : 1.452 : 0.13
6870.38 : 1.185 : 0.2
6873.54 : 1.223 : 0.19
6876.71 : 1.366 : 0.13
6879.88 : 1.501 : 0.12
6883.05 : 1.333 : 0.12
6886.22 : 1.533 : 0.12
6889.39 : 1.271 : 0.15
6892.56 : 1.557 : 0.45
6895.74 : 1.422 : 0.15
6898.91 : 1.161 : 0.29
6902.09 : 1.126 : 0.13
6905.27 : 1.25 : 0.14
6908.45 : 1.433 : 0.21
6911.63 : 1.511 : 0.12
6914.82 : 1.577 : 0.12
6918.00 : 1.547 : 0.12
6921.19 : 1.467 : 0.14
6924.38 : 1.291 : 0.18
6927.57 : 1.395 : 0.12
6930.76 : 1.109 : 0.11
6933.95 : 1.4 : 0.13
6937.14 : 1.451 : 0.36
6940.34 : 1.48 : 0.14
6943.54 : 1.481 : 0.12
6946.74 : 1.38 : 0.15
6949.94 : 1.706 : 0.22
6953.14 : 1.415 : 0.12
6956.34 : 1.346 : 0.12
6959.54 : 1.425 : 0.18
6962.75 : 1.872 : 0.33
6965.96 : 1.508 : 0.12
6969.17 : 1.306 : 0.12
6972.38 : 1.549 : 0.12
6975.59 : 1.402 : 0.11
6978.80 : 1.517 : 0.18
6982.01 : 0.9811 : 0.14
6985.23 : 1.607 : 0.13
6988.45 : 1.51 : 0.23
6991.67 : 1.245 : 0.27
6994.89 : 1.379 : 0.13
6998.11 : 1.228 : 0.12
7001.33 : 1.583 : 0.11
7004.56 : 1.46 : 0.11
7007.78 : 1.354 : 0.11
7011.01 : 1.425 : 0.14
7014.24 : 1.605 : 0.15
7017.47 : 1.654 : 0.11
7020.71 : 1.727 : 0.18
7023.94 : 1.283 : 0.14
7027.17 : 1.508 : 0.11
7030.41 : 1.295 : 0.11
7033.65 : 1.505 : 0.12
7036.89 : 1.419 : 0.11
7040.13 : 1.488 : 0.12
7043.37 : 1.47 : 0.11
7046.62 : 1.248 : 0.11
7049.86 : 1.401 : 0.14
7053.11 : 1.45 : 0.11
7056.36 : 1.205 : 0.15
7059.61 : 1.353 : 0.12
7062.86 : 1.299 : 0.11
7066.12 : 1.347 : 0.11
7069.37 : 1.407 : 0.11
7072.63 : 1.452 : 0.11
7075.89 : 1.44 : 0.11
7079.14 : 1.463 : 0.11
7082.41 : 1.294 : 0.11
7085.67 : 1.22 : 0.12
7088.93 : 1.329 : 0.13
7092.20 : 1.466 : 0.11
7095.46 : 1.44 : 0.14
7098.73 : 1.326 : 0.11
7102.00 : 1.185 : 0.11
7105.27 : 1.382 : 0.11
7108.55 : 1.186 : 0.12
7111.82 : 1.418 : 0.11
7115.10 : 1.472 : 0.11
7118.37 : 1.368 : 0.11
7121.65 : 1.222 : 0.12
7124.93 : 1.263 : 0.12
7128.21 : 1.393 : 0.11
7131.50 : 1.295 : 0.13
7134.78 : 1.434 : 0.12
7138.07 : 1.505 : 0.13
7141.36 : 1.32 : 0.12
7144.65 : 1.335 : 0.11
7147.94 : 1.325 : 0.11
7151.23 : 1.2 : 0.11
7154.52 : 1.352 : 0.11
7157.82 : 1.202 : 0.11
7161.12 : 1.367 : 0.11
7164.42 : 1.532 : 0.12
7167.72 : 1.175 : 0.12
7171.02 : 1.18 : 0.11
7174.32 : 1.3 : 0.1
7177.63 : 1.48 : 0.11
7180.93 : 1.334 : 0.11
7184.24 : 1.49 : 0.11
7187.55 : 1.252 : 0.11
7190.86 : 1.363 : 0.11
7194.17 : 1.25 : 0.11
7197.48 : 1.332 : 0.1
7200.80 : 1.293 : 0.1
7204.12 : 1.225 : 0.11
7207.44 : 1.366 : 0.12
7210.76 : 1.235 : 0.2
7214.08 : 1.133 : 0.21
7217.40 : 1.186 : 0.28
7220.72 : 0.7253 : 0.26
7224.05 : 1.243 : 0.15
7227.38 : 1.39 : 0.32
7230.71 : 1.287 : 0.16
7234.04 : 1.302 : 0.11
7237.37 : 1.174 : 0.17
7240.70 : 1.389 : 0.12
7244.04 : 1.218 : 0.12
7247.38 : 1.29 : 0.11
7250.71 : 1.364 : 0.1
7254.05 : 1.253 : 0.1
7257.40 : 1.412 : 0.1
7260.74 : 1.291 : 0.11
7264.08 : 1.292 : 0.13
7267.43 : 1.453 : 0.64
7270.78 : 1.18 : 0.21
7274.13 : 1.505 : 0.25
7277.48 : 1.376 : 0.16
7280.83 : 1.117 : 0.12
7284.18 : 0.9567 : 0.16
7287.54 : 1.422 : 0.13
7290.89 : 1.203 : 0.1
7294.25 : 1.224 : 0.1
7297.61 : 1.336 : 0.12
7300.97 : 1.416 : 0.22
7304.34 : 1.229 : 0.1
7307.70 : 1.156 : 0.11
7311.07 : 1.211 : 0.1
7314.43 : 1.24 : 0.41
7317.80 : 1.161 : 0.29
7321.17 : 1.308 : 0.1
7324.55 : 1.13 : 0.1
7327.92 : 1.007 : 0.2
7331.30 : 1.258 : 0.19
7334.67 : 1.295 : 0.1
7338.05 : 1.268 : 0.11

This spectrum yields -0.02 mag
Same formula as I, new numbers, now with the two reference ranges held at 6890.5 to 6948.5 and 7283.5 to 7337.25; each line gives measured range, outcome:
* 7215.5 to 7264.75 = 0.00 mag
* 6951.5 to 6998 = -0.05 mag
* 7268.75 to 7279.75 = -0.09 mag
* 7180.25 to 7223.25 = 0.03 mag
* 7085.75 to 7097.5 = -0.05 mag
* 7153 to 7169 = -0.03 mag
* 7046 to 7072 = -0.01 mag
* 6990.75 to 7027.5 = -0.08 mag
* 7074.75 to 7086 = -0.03 mag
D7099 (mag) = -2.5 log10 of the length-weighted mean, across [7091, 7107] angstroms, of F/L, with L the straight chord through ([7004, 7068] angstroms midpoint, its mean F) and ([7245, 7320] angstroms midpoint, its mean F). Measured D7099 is 0.02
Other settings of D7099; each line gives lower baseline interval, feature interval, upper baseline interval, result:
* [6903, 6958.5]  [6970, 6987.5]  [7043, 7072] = -0.01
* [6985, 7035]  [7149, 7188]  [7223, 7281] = 0.03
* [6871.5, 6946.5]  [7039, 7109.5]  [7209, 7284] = -0.03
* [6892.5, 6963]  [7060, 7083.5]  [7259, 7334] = -0.03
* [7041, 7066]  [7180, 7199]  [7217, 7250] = -0.07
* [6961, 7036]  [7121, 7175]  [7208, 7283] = 0.02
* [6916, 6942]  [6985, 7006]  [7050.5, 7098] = -0.03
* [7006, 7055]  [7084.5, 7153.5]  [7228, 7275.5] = 0.05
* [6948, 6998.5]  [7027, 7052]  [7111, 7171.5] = -0.01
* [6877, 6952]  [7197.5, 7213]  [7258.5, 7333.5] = 0.01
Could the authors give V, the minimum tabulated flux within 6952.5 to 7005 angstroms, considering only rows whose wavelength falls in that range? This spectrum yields 0.9811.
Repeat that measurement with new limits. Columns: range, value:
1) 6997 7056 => 1.228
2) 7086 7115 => 1.185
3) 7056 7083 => 1.205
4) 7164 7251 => 0.7253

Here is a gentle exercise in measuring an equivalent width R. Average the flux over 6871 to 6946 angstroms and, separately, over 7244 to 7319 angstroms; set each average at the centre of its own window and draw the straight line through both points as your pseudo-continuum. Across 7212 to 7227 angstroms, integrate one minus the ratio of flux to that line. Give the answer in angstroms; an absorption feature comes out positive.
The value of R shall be 2.2 angstroms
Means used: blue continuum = 1.38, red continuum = 1.28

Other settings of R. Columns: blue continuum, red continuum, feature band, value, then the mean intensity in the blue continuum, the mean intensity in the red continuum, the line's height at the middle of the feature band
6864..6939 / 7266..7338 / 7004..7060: -4.6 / 1.37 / 1.25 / 1.33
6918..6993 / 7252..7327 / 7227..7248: 0.1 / 1.43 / 1.26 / 1.29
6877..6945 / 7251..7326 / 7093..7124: -0.2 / 1.39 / 1.27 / 1.33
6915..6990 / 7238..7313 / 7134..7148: -0.4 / 1.44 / 1.28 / 1.35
